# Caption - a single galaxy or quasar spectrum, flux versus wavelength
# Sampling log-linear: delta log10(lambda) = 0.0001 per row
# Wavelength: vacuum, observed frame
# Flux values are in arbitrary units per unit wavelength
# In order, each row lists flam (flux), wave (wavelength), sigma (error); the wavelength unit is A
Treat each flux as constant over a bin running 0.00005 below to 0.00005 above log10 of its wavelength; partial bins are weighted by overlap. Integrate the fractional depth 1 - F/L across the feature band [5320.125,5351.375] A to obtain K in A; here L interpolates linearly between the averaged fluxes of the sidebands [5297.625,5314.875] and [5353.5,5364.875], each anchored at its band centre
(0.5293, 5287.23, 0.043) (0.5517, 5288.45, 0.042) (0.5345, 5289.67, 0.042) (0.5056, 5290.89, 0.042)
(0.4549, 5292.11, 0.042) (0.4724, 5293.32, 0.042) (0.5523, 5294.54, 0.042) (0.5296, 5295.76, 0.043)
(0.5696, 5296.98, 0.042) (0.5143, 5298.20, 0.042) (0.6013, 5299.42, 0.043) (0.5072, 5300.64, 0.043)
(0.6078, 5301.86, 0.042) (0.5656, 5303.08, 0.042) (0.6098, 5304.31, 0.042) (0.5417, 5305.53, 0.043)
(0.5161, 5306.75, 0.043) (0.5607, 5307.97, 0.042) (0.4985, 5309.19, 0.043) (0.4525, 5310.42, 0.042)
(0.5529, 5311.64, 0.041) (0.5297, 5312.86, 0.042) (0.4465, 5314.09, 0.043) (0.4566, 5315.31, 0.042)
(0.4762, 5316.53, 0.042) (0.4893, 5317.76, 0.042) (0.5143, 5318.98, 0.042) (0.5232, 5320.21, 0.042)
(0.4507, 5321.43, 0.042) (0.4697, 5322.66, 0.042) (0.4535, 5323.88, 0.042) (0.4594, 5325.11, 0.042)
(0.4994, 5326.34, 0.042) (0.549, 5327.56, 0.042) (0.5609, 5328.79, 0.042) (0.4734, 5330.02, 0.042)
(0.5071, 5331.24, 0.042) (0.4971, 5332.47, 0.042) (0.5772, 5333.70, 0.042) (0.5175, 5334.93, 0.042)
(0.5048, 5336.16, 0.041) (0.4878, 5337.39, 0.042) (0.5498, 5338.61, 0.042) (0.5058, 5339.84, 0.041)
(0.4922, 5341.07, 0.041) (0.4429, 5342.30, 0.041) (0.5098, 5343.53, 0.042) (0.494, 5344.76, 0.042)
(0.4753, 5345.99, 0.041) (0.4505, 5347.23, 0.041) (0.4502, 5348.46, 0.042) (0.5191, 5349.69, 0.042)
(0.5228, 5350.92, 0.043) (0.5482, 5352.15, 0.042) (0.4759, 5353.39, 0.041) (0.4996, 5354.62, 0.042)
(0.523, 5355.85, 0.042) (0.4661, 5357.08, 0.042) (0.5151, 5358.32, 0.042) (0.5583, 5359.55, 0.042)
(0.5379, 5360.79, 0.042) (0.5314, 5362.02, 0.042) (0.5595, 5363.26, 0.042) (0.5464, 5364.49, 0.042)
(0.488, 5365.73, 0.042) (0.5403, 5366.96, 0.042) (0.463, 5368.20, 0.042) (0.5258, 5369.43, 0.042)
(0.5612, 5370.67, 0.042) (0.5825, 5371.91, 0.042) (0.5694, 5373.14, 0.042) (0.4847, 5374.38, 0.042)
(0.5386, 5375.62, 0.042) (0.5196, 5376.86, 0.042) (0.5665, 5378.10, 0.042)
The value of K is 1.9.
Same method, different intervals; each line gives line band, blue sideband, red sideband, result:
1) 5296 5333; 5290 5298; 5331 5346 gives -0.3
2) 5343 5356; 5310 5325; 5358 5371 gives 0.5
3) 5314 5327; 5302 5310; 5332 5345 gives 1.3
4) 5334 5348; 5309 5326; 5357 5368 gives 0.3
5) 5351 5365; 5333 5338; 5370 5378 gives 0.3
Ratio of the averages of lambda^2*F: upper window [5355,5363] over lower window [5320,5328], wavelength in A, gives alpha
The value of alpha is 1.1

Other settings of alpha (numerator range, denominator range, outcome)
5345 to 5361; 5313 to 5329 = 1.04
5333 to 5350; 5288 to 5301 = 0.96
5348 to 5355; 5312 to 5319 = 1.05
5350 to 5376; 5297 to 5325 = 1.04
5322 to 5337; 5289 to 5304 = 0.95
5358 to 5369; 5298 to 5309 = 0.97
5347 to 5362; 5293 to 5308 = 0.94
